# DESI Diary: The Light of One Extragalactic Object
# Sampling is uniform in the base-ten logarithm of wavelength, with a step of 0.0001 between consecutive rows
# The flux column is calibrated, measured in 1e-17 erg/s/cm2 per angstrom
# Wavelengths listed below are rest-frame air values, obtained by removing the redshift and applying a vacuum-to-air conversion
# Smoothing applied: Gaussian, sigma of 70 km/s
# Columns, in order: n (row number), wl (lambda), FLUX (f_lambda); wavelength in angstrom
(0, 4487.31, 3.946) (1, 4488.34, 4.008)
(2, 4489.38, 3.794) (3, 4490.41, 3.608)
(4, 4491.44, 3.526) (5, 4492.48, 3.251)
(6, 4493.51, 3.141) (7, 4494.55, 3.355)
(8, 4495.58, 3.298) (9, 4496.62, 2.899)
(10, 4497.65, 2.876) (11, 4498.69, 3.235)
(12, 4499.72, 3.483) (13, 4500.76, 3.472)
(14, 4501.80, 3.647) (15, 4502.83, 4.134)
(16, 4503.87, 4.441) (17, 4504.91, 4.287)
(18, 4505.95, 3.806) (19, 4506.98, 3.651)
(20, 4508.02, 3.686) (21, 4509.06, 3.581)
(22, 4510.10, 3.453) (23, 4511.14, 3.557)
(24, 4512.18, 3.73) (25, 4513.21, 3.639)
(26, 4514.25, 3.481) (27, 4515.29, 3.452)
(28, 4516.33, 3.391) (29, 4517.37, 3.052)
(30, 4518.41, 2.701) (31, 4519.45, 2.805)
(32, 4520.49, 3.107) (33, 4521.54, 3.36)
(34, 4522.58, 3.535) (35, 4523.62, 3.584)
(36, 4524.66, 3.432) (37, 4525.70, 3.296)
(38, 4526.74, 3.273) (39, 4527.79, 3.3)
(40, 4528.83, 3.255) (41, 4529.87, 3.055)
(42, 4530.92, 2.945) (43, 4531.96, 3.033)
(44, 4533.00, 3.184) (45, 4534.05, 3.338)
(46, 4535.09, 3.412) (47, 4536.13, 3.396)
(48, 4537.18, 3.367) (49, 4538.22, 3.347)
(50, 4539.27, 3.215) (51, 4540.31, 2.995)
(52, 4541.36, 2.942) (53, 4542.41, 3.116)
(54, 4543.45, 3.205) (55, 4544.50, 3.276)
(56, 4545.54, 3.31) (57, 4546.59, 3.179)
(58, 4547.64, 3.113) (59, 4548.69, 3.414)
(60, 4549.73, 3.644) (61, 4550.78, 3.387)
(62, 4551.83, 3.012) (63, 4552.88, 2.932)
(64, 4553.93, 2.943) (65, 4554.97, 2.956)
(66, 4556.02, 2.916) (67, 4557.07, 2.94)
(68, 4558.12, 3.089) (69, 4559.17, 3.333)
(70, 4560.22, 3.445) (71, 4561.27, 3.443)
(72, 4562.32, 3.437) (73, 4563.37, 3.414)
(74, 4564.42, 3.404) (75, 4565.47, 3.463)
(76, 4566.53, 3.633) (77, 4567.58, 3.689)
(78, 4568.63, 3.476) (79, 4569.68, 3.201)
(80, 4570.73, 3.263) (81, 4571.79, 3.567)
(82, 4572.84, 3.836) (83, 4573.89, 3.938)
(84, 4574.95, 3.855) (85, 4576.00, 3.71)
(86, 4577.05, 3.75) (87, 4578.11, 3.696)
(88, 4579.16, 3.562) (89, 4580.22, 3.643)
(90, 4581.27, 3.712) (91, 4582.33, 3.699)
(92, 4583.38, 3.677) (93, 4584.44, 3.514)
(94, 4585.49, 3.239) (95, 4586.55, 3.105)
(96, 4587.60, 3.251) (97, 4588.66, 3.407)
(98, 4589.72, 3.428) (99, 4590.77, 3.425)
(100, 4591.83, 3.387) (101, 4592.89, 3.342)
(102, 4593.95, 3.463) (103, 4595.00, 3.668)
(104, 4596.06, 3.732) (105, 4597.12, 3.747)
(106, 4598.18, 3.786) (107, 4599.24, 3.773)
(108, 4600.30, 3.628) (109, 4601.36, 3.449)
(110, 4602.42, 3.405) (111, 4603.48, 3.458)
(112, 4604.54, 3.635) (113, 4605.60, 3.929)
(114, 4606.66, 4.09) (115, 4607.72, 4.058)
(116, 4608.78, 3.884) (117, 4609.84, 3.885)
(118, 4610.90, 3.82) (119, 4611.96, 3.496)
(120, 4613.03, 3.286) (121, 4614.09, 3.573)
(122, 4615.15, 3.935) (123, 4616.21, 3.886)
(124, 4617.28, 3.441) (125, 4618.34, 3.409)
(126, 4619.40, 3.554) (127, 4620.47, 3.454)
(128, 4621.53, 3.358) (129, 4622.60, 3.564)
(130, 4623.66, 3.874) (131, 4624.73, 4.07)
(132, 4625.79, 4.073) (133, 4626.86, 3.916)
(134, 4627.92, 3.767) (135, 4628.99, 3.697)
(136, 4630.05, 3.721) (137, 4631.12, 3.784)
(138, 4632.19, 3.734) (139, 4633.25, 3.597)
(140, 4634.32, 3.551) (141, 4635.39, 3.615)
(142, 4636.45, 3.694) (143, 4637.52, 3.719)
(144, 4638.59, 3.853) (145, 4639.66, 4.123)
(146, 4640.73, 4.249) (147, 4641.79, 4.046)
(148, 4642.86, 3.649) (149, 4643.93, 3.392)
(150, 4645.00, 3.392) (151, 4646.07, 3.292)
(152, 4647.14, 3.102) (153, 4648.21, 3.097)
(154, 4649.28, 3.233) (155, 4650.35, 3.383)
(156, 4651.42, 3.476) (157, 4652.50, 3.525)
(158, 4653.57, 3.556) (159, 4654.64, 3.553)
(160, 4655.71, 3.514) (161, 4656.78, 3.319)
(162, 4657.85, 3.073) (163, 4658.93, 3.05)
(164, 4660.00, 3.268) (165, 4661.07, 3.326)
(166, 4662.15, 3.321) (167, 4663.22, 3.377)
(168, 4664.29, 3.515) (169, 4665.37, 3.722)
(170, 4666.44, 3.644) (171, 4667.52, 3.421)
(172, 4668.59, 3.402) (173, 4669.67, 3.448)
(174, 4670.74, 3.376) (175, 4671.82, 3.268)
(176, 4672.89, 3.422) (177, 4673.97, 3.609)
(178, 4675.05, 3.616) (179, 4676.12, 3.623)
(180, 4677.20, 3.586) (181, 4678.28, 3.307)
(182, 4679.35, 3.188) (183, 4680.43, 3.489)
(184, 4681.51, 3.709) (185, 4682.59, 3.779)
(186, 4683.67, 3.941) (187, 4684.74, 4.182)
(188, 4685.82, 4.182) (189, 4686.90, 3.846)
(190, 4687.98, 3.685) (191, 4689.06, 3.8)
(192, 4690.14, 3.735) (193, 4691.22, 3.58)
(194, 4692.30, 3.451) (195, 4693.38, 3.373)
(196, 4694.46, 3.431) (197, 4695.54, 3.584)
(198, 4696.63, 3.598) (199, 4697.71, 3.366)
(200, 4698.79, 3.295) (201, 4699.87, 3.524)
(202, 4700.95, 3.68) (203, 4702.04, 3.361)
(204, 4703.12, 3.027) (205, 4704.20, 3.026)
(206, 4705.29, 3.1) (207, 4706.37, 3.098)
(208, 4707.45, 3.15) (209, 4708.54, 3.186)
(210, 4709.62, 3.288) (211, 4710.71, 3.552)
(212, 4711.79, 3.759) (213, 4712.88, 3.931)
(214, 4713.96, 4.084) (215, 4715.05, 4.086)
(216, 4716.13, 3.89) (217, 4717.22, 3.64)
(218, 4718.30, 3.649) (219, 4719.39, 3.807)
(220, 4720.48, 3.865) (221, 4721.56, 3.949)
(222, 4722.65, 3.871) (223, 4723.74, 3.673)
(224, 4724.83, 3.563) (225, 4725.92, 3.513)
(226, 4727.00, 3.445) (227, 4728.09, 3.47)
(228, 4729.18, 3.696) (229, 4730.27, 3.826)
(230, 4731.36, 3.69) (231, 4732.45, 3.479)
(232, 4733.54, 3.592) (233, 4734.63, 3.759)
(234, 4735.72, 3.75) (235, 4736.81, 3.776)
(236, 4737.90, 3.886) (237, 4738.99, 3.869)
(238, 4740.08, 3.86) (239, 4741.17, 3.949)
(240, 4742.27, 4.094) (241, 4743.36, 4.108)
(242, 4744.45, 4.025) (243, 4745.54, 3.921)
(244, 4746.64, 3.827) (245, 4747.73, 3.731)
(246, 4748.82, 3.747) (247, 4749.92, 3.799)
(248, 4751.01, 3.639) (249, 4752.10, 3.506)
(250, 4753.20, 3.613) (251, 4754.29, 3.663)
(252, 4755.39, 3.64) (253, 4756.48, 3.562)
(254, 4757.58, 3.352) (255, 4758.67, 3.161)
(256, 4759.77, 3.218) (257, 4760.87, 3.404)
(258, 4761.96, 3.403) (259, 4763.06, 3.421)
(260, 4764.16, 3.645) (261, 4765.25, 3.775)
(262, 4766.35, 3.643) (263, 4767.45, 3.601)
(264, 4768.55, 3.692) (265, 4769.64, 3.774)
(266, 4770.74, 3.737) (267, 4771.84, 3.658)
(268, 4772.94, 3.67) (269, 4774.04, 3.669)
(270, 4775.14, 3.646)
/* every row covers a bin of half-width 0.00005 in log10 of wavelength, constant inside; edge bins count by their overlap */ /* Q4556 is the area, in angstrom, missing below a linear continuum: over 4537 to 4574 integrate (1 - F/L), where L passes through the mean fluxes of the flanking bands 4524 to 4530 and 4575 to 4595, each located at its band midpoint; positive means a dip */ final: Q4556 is 1.18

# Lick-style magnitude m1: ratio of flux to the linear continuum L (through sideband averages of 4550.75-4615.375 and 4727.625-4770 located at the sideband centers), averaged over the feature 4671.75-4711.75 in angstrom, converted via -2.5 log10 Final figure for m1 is 0.03 mag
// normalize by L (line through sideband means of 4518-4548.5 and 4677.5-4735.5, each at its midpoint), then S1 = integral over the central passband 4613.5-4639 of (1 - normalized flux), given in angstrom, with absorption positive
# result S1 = -2.1 angstrom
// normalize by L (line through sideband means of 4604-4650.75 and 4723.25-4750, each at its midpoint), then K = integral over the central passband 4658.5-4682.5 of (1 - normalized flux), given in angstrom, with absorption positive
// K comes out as 1.7 angstrom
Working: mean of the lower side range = 3.68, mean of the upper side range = 3.76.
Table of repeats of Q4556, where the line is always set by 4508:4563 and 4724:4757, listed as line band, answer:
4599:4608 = -0.75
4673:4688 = -0.39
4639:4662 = 0.44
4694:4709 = 1.34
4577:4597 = -0.77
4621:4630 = -0.83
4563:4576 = -0.90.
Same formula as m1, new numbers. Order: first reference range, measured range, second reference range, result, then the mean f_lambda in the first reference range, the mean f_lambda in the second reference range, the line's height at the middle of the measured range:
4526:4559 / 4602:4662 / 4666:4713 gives -0.07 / 3.18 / 3.51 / 3.38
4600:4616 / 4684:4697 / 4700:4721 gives -0.04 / 3.71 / 3.53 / 3.57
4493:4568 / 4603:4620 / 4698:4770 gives -0.08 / 3.34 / 3.63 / 3.45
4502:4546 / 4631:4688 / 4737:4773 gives 0.00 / 3.39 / 3.69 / 3.56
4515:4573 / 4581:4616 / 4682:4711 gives -0.08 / 3.26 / 3.51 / 3.35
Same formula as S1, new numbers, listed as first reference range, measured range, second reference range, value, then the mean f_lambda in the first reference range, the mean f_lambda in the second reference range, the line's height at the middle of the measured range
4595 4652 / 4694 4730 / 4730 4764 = 1.2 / 3.67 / 3.68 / 3.68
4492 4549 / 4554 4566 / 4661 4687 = 0.6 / 3.35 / 3.57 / 3.41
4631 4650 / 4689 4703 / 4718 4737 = 0.6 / 3.61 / 3.69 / 3.66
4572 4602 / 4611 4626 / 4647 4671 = -0.6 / 3.59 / 3.38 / 3.5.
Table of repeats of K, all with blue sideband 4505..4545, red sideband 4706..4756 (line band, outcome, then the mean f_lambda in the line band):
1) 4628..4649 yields -0.6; 3.65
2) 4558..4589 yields -0.9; 3.52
